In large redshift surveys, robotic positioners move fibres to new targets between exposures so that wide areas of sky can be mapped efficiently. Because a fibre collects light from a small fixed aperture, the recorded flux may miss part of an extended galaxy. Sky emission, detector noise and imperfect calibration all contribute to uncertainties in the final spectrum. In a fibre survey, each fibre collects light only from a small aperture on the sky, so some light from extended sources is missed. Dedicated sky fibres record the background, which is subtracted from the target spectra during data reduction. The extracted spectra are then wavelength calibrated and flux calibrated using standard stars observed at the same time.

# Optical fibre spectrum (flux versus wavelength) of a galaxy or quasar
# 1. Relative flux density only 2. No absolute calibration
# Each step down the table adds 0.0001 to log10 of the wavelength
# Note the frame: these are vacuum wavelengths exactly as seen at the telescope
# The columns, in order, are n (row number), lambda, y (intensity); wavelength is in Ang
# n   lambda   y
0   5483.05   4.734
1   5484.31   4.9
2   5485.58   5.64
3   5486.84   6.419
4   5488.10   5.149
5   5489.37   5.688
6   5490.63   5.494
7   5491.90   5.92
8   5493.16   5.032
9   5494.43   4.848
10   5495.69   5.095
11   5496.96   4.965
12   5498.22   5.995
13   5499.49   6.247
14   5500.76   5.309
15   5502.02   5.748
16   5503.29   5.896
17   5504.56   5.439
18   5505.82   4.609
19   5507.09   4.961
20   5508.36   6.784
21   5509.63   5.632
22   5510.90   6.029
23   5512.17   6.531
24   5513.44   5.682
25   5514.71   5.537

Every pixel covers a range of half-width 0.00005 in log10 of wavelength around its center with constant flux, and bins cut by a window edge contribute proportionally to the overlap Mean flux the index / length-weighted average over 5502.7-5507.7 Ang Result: 5.22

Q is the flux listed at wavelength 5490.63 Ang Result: 5.494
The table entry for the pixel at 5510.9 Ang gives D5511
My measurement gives 6.029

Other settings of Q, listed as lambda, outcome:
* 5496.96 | 4.965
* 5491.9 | 5.92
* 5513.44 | 5.682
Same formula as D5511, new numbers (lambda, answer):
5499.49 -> 6.247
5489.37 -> 5.688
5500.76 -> 5.309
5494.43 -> 4.848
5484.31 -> 4.9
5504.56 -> 5.439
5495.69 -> 5.095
